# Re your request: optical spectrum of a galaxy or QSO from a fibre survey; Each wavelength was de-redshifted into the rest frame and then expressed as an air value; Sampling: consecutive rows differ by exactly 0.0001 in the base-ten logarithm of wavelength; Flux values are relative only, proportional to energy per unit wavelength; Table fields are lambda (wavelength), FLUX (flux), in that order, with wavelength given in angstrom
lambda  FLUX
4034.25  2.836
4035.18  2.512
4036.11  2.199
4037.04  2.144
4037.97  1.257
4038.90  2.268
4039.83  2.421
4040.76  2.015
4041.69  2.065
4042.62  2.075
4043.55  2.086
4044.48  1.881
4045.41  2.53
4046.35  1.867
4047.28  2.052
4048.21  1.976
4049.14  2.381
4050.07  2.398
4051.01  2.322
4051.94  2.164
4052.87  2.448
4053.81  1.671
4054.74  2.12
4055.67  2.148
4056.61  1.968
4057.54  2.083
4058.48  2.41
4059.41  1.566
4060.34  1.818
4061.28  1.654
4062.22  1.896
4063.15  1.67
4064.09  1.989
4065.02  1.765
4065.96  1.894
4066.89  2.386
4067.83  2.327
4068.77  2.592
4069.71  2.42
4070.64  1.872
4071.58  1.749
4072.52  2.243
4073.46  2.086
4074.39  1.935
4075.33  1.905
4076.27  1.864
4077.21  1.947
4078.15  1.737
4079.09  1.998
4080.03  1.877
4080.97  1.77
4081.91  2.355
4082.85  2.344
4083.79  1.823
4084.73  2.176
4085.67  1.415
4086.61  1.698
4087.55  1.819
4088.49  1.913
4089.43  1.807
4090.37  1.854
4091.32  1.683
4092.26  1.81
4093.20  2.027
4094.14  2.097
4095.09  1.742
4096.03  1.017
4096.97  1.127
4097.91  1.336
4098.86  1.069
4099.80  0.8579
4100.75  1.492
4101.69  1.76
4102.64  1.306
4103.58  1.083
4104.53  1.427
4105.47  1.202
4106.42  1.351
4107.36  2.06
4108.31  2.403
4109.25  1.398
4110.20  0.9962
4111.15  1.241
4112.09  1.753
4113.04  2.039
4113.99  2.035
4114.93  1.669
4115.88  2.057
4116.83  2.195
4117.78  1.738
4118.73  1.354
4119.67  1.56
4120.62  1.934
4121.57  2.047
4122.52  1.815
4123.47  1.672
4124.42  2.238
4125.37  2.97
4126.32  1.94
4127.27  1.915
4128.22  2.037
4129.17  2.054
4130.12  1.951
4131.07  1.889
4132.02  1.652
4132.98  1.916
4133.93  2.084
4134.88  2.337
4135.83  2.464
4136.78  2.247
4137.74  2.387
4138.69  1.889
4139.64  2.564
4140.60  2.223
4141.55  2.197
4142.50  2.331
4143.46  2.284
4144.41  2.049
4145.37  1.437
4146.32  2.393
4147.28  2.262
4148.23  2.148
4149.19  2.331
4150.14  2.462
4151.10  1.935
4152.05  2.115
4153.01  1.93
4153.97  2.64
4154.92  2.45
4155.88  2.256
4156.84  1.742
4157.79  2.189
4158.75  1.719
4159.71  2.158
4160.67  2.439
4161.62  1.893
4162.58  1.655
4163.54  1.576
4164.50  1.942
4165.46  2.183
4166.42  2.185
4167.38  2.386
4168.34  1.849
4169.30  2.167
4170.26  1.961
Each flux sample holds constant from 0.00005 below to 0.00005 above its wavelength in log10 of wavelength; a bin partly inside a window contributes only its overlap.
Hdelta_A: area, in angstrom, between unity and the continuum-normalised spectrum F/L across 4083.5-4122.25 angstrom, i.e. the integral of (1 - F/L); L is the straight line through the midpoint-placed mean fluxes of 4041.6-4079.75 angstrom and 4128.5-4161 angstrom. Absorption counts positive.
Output 8.4 angstrom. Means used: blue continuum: 2.05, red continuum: 2.15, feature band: 1.64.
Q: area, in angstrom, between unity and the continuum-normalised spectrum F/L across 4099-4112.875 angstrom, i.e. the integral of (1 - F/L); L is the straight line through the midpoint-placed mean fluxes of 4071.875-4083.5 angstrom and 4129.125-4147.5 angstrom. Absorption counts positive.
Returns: 4.1 angstrom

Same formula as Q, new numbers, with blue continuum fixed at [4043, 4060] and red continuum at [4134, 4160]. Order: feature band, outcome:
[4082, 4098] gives 2.8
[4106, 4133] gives 3.9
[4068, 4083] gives 0.6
